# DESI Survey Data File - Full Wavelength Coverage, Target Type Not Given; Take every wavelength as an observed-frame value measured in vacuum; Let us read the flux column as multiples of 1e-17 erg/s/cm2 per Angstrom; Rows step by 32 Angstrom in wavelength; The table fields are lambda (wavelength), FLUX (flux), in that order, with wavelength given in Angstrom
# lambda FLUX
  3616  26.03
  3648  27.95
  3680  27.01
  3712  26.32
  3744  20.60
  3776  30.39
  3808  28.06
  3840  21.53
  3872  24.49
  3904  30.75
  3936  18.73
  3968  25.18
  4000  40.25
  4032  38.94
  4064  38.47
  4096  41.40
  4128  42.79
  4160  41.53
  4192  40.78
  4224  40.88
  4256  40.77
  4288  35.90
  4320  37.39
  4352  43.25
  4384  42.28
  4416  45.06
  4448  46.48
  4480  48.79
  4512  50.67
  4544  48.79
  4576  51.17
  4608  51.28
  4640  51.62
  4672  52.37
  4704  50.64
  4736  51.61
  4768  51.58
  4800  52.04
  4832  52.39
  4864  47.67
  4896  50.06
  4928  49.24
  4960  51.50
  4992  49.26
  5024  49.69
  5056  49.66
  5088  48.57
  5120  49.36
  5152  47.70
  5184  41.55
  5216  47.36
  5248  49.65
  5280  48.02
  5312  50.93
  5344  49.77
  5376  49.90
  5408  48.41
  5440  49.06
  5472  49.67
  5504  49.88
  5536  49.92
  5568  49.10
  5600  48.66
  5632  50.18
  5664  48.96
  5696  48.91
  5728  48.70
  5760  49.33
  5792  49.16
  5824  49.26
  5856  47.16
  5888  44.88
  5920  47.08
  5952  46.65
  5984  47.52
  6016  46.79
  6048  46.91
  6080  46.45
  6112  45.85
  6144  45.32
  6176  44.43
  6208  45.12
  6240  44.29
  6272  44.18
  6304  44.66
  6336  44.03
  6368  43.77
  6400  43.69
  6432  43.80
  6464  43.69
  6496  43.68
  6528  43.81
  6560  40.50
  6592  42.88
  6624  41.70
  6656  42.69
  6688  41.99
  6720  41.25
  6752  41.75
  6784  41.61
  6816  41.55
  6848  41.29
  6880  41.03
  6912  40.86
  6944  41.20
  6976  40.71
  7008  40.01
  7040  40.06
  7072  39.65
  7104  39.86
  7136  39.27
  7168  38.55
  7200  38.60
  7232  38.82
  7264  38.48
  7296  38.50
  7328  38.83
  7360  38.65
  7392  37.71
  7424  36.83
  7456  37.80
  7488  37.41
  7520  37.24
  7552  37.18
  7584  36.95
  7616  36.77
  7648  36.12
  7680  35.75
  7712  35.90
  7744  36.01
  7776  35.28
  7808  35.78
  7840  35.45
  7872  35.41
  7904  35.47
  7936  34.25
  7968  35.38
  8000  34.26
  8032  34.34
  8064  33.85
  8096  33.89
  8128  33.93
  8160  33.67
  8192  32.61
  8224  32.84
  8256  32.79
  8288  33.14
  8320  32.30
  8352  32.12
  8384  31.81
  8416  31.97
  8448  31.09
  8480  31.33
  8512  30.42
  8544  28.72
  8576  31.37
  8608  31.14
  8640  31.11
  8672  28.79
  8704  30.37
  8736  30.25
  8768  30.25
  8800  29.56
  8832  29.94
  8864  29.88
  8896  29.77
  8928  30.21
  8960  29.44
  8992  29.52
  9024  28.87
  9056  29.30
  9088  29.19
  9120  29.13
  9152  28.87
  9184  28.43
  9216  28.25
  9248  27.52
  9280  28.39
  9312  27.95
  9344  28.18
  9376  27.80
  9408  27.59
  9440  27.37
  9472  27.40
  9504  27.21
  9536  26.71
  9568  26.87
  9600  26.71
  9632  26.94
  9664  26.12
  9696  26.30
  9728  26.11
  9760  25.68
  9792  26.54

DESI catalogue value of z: 0.000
